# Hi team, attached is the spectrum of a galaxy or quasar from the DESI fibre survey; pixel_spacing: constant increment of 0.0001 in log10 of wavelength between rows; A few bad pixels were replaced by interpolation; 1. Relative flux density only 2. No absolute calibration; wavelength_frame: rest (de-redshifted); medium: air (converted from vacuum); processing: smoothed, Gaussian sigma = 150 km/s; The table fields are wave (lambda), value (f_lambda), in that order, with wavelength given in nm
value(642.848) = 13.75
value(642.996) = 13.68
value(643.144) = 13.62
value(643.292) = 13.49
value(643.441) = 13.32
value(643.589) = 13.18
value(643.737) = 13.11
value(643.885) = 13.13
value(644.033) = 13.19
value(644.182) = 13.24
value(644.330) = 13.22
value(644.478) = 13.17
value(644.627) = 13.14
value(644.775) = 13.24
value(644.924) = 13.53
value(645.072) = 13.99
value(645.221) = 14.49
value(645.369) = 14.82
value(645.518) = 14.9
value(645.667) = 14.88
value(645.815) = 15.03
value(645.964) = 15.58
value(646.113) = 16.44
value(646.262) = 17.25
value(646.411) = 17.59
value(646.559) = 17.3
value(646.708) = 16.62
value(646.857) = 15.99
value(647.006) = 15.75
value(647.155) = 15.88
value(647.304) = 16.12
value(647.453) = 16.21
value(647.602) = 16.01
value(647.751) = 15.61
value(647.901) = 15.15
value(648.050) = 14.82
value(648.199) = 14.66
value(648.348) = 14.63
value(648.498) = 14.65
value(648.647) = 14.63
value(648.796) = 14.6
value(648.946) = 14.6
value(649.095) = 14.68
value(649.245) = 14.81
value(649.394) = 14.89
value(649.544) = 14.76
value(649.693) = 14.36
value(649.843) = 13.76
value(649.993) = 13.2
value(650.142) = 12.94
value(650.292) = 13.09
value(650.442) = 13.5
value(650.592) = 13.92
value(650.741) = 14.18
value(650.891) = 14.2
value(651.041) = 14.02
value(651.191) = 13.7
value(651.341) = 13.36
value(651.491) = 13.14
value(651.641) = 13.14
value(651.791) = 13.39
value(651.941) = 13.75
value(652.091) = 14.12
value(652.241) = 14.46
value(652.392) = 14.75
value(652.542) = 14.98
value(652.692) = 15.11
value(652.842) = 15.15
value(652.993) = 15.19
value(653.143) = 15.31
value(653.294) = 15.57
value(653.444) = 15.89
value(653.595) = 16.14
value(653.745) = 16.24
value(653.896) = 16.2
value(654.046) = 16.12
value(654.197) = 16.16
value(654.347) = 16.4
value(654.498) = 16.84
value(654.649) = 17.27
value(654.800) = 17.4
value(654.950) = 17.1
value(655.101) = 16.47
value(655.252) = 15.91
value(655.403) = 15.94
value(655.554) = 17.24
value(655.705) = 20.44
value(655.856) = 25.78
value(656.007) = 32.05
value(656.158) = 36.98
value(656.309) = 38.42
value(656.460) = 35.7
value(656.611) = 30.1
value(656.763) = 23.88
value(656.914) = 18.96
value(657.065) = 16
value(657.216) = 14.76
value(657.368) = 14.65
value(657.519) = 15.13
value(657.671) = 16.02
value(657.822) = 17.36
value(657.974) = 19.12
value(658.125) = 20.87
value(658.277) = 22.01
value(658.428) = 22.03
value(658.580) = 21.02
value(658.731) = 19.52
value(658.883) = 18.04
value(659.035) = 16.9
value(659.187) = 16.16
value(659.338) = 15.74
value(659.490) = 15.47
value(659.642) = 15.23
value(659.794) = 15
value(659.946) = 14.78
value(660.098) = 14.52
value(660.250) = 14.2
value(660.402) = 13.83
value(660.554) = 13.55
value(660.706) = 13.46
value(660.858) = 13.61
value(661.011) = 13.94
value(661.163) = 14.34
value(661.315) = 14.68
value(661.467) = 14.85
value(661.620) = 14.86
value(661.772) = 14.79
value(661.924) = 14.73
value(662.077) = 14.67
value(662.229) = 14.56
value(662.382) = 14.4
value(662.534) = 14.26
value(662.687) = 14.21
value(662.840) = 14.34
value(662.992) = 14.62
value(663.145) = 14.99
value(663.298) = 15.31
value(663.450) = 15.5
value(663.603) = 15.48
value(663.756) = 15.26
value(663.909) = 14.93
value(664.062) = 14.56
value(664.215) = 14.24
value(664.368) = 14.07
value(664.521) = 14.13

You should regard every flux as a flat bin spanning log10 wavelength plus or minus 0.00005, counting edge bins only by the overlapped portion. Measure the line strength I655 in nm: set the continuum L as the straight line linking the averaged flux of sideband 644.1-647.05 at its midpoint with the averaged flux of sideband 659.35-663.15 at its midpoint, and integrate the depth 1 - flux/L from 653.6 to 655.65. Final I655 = -0.26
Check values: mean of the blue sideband 15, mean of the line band 16.6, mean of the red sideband 14.5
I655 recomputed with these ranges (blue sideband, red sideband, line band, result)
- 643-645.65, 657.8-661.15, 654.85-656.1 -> -0.35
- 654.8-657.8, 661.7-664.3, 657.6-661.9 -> 0.48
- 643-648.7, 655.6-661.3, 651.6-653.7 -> 0.30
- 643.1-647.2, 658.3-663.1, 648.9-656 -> -0.22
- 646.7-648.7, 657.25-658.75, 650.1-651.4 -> 0.22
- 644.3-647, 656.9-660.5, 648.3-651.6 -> 0.35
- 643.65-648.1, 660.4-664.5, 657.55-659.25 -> -0.50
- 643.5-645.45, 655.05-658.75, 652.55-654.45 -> 0.37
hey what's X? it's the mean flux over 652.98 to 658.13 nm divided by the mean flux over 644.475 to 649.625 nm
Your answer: 1.30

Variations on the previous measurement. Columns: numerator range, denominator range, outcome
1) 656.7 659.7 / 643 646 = 1.30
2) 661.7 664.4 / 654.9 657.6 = 0.65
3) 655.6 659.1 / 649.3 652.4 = 1.62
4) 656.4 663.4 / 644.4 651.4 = 1.13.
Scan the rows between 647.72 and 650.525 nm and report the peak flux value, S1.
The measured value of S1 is 15.61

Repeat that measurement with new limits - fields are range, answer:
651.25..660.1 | 38.42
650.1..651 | 14.2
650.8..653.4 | 15.57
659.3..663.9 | 15.74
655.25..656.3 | 36.98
